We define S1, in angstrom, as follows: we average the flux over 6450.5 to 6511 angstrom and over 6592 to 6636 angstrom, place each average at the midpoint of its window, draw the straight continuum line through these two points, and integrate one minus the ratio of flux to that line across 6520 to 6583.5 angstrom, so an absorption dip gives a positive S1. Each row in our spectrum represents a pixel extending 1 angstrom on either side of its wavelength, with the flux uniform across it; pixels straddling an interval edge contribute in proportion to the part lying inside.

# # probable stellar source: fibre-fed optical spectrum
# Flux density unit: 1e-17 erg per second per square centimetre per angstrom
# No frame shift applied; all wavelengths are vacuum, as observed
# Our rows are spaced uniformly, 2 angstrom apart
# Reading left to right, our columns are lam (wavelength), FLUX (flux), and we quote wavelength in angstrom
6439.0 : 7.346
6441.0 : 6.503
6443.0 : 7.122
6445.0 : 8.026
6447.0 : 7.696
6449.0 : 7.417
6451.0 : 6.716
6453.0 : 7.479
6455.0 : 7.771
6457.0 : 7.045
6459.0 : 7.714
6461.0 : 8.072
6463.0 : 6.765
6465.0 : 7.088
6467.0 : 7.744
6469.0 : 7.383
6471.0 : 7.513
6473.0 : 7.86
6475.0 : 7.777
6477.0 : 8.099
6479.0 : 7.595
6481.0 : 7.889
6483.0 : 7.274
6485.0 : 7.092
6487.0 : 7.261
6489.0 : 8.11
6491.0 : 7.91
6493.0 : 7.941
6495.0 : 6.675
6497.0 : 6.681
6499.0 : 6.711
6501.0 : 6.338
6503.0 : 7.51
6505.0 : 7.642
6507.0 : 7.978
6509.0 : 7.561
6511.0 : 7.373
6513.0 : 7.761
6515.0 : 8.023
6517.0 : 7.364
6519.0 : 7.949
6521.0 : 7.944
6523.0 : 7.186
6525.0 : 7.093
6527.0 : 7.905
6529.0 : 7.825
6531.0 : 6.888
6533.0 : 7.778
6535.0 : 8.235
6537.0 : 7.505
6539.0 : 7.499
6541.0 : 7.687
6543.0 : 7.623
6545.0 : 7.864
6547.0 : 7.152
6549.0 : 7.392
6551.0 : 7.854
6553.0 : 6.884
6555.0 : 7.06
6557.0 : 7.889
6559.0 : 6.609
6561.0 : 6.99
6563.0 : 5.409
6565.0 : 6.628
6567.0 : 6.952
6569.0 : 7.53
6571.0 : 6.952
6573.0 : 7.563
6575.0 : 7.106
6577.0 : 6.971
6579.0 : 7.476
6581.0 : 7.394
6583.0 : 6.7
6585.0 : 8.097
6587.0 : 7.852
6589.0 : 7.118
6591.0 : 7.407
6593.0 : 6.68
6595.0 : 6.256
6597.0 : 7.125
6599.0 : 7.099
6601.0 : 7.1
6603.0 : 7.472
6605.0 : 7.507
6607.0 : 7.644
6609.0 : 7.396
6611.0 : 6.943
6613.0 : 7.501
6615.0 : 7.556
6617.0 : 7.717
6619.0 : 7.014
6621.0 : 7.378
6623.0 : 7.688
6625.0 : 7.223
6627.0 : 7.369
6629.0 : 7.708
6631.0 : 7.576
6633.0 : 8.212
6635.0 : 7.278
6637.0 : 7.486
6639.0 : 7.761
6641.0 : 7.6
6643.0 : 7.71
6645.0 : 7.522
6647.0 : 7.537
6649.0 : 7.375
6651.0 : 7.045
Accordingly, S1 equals 0.7 angstrom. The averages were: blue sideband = 7.44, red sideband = 7.34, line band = 7.3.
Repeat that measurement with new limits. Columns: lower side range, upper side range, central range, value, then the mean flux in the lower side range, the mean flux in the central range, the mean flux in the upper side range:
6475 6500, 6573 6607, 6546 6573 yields 0.9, 7.45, 7.04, 7.23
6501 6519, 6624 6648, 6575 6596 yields 1.1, 7.6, 7.19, 7.58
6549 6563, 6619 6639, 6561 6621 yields 1.1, 7.1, 7.18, 7.53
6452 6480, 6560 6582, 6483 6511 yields 0.2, 7.56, 7.34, 7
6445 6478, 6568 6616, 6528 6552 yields -0.8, 7.52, 7.61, 7.27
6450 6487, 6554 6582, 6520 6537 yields -0.9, 7.49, 7.6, 7.04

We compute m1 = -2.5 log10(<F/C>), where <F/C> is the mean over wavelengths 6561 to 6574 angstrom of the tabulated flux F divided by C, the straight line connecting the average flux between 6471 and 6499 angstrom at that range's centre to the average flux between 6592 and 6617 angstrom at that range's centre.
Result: 0.07 mag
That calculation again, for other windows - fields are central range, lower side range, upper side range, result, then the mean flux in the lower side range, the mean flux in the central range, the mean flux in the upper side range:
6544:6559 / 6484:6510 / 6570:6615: -0.014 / 7.34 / 7.39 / 7.25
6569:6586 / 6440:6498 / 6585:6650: 0.019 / 7.46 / 7.3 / 7.41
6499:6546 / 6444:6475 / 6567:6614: -0.028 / 7.5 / 7.57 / 7.25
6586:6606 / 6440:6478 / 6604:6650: 0.050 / 7.46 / 7.16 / 7.51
